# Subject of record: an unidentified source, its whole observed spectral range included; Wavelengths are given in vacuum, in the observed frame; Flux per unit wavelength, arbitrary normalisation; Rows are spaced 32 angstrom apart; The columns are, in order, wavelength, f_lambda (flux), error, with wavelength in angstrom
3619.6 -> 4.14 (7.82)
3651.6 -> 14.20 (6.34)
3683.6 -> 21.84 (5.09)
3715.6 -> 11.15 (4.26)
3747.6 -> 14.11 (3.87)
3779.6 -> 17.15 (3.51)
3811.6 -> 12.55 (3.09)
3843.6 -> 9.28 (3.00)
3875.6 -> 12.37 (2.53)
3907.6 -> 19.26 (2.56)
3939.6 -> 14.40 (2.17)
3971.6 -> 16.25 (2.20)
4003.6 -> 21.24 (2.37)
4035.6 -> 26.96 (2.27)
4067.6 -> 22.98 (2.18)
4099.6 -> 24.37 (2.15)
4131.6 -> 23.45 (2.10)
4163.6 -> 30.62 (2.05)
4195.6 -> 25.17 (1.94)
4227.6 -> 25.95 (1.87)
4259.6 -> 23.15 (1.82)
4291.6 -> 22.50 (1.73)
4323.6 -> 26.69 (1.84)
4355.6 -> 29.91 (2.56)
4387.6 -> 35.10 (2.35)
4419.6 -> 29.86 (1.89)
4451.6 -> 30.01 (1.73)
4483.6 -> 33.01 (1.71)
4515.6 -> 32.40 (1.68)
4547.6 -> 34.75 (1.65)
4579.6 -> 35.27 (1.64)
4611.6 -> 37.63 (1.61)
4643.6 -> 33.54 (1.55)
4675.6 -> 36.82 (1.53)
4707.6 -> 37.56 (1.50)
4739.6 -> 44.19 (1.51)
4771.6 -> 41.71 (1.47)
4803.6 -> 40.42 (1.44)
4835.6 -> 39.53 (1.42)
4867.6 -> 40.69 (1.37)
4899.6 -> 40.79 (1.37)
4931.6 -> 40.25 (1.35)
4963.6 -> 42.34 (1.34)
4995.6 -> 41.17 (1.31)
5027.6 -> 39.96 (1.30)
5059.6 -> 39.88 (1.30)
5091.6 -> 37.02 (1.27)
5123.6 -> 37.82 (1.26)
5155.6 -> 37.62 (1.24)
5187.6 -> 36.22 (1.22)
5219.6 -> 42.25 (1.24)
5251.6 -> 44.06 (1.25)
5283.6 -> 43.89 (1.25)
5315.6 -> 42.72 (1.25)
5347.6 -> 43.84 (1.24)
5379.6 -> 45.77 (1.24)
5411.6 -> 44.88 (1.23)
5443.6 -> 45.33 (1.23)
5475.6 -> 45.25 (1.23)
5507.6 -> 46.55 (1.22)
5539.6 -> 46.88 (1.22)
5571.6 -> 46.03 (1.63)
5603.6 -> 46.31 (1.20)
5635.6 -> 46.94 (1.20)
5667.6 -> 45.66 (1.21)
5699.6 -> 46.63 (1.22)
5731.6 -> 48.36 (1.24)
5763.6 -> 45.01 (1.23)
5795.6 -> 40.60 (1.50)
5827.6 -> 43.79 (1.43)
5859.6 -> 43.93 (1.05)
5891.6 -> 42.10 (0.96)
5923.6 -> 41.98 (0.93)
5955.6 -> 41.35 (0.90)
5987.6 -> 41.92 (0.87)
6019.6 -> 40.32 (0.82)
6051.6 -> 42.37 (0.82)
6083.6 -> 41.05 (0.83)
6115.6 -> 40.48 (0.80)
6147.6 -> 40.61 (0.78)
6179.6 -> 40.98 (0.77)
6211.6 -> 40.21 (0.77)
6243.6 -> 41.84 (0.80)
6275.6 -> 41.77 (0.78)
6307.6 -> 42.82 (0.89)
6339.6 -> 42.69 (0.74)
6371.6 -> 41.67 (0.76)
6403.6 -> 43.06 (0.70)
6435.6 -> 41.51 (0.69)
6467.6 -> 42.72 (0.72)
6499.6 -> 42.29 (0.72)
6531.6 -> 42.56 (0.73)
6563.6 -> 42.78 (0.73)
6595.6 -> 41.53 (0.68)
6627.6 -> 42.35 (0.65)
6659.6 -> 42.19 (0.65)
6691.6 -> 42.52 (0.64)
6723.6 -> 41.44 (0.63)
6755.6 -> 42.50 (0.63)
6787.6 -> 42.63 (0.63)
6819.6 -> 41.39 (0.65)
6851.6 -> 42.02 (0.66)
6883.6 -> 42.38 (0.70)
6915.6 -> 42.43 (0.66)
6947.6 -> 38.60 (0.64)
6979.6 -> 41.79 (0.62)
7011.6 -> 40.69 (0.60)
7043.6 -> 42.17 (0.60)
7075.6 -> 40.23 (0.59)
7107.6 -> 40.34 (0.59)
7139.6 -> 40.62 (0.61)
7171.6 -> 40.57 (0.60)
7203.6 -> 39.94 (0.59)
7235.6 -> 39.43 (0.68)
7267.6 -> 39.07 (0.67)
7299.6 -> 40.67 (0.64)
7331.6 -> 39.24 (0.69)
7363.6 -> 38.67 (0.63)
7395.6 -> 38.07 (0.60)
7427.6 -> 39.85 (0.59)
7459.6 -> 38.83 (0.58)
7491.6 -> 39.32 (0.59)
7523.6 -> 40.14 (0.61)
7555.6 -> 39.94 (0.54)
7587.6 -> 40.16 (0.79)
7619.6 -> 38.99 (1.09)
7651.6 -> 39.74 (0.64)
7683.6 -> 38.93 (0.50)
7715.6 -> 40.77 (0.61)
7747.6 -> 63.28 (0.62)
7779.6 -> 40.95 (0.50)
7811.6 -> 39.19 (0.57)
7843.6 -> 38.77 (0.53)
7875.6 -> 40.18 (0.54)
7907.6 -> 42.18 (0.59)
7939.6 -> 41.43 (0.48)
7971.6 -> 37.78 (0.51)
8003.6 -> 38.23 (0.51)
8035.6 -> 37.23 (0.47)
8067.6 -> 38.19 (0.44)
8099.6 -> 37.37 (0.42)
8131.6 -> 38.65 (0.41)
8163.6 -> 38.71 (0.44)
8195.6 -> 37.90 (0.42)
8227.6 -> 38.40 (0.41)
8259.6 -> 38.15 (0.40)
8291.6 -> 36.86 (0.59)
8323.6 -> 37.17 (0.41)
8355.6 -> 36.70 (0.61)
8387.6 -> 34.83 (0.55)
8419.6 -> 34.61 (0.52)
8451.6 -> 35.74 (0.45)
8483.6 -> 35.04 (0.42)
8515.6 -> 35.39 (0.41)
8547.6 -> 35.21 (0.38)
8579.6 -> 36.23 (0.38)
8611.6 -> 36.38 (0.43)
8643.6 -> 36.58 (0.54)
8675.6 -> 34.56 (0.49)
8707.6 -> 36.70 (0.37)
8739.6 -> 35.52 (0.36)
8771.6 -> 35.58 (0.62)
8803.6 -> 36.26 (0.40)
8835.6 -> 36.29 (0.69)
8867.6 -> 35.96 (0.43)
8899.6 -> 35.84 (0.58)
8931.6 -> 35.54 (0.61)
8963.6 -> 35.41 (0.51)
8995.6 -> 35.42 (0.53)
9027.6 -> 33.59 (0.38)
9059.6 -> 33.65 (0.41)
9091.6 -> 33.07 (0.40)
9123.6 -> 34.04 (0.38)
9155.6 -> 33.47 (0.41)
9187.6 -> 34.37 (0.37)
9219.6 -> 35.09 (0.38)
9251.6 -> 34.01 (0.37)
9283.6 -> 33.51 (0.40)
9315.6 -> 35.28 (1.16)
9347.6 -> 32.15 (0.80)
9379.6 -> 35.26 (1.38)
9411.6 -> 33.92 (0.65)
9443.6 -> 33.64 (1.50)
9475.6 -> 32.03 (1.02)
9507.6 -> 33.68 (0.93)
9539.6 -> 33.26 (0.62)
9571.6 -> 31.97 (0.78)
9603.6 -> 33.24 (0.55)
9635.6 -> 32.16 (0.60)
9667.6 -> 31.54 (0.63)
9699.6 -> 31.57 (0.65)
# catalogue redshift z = 0.179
